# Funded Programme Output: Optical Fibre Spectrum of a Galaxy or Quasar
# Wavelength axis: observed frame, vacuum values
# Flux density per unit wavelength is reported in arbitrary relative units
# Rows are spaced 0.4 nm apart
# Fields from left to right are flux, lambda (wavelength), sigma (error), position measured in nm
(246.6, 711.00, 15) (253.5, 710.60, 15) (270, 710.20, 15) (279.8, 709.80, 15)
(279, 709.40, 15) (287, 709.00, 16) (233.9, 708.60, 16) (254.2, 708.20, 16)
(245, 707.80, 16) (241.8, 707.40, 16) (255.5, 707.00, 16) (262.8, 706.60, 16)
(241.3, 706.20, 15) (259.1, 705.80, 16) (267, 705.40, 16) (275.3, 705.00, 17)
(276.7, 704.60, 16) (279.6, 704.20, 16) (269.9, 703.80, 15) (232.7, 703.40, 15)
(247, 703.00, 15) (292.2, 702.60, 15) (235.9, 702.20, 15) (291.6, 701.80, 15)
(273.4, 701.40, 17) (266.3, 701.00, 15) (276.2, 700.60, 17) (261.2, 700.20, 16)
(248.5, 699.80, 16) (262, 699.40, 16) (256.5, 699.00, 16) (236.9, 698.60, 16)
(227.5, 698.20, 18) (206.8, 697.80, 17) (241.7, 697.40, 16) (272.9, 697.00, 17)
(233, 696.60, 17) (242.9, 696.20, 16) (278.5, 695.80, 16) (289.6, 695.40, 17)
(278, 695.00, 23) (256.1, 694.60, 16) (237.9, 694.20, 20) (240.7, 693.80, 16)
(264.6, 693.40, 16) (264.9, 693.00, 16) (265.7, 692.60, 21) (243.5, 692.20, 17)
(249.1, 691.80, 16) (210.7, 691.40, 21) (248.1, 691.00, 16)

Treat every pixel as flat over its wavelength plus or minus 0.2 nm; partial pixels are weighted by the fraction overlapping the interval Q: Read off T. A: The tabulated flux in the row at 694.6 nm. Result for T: 256.1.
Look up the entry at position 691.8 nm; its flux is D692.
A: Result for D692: 249.1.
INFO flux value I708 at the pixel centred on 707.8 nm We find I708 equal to 245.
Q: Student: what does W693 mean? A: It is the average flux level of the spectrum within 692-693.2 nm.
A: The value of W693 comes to 258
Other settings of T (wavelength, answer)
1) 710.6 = 253.5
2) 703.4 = 232.7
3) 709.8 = 279.8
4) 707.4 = 241.8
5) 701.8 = 291.6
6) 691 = 248.1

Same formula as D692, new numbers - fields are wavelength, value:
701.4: 273.4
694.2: 237.9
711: 246.6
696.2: 242.9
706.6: 262.8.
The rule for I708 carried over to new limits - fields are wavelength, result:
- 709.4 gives 279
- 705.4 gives 267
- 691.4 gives 210.7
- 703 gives 247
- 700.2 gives 261.2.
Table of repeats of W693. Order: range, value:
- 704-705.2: 277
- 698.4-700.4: 253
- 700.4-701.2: 271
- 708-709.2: 258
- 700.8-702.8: 272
